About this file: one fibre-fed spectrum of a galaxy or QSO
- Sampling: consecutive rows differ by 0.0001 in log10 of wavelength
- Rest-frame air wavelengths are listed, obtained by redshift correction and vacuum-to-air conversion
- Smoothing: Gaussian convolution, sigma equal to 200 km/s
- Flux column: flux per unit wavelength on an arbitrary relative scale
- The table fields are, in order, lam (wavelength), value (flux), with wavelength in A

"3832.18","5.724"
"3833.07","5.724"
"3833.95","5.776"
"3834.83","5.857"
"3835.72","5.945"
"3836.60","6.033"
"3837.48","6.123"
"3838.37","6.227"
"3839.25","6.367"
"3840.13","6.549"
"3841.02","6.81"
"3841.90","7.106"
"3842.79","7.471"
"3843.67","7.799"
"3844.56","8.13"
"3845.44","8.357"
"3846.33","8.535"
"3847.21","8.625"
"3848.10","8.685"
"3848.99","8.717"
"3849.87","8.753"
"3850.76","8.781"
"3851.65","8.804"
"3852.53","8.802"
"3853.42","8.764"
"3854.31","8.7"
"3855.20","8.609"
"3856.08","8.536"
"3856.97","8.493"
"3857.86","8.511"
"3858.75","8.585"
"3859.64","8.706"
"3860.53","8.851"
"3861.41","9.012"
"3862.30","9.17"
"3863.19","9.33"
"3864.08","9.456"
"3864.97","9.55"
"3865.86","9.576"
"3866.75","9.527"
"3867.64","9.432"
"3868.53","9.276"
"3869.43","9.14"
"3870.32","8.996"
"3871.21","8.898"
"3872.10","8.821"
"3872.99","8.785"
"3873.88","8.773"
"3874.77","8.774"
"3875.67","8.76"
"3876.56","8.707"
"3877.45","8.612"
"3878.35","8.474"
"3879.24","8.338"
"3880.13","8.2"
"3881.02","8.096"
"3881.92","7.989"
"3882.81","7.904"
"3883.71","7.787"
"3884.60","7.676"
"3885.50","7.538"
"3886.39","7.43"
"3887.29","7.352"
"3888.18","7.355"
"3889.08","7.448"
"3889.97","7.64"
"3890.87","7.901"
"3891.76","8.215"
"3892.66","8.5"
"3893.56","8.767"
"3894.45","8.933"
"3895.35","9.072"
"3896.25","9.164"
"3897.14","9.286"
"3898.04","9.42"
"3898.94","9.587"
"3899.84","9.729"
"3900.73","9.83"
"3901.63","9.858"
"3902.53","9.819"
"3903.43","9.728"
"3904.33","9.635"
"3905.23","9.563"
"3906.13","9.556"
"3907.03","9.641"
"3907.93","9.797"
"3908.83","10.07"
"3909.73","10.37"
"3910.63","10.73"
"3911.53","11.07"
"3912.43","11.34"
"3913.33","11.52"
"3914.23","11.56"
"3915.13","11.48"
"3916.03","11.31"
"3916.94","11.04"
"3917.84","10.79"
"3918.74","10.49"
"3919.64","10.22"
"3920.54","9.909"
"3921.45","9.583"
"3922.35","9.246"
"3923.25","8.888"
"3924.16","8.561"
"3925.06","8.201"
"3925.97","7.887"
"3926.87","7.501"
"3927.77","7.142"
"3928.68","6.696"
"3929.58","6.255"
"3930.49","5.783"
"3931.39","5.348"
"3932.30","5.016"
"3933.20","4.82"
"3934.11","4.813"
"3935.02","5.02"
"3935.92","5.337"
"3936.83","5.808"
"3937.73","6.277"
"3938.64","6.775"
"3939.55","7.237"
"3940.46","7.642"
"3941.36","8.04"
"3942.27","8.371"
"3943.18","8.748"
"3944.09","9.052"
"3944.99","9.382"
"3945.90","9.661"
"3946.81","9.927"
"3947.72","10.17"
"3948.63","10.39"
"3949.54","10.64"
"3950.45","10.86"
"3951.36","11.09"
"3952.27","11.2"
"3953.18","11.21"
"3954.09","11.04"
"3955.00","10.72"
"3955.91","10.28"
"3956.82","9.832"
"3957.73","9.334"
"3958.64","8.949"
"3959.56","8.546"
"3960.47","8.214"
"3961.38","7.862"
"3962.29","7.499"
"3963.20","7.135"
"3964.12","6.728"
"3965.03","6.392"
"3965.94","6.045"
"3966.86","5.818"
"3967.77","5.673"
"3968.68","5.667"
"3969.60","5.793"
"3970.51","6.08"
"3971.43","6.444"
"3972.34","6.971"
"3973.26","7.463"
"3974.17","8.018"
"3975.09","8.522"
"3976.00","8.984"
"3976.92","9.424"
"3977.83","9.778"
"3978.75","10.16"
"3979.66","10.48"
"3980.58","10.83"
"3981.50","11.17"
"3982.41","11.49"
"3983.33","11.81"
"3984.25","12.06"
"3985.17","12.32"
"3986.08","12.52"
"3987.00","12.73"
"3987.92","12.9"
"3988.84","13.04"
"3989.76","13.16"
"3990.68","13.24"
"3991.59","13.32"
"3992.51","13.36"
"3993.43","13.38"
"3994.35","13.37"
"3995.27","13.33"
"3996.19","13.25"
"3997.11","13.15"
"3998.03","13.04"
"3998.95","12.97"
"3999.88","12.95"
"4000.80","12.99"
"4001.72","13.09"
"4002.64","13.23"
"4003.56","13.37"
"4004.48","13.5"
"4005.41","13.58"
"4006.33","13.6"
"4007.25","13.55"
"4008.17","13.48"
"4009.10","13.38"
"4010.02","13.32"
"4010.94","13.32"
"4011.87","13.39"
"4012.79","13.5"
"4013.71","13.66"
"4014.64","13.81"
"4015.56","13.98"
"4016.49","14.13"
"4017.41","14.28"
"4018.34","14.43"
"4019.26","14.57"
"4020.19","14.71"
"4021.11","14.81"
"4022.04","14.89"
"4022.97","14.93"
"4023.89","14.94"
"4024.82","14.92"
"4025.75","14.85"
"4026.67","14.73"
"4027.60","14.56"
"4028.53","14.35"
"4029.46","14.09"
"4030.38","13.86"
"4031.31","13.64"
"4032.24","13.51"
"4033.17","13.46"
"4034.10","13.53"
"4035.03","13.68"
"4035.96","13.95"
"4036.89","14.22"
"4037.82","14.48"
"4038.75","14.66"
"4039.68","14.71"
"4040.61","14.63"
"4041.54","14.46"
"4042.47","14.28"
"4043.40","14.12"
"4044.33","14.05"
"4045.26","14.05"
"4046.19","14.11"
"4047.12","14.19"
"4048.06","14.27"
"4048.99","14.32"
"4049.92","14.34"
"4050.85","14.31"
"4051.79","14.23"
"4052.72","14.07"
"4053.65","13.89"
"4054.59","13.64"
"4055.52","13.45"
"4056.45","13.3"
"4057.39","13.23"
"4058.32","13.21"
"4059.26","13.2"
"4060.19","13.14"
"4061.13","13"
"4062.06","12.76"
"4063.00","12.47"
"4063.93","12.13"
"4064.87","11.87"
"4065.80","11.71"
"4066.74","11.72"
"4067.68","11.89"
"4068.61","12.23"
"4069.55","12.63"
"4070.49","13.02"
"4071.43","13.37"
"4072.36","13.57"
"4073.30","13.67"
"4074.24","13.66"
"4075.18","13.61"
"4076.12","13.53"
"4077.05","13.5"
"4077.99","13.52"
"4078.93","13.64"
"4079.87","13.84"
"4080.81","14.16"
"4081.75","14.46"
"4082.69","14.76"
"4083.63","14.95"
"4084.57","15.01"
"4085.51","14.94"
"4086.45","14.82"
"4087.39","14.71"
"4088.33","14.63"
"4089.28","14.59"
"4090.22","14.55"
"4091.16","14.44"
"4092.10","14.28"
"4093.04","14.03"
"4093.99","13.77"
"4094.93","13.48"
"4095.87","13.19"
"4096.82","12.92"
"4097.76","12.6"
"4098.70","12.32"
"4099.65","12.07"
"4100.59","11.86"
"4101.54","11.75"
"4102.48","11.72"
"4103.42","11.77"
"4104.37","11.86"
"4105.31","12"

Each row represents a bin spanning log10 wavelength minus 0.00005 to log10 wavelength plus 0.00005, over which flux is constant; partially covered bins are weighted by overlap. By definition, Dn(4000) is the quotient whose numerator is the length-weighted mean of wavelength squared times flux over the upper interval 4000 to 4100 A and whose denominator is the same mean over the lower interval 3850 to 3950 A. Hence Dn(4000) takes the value 1.70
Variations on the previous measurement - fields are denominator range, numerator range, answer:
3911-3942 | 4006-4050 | 1.82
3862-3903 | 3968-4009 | 1.39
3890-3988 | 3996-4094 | 1.63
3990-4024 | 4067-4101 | 1.04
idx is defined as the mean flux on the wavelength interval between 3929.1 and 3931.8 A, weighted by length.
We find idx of 5.82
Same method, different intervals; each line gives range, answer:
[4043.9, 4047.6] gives 14.1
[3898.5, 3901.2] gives 9.73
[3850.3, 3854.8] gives 8.75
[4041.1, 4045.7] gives 14.2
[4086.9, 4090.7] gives 14.6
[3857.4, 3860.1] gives 8.58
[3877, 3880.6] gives 8.42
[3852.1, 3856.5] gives 8.68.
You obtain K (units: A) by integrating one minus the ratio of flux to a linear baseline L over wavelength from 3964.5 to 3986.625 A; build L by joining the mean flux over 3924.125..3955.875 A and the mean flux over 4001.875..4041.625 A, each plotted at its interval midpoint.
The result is 4.18 A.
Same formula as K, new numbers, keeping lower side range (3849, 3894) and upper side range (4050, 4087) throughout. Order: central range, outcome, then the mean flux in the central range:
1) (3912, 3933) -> 1.93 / 8.89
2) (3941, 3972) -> 5.92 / 8.6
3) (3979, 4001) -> -2.07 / 12.6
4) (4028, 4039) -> -1.19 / 13.9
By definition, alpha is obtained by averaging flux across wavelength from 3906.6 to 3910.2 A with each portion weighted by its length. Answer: 9.98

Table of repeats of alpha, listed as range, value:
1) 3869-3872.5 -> 8.97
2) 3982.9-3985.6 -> 12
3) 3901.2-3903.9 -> 9.79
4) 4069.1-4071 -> 12.8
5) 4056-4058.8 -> 13.2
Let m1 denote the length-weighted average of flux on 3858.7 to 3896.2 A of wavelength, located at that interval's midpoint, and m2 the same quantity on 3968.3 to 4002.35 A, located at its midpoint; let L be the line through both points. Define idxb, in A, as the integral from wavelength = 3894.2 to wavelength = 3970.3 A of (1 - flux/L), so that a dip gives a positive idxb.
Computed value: 8.1 A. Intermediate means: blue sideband 8.56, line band 8.73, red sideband 11.1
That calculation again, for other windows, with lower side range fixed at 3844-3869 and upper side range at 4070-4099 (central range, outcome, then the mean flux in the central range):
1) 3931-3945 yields 5.3 A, 6.66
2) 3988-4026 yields -4.6 A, 13.7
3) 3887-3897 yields 1.4 A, 8.27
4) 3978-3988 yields 0.1 A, 11.6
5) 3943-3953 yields 0.7 A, 10.2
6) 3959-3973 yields 5.6 A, 6.75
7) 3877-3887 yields 1.5 A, 7.99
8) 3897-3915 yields -0.3 A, 10.1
